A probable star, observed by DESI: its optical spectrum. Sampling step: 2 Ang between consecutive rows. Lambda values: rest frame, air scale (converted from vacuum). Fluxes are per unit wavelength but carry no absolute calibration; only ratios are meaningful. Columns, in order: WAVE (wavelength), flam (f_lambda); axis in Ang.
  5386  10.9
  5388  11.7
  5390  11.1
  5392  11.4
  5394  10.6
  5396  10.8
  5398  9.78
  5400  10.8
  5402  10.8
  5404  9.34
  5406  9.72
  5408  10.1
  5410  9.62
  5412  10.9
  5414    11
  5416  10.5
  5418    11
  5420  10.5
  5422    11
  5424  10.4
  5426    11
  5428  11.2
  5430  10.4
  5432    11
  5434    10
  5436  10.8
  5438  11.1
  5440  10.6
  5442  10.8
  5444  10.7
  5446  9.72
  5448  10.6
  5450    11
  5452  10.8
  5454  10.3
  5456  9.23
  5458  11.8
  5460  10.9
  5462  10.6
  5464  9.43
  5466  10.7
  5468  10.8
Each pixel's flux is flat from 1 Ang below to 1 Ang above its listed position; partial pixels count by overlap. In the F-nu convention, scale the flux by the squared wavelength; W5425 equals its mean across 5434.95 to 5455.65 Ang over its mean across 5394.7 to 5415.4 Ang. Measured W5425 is 1.0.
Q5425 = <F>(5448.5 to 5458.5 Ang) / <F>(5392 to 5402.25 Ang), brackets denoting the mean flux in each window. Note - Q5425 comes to 0.99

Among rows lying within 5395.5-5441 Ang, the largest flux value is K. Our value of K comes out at 11.2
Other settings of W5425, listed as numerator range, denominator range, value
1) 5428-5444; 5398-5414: 1.06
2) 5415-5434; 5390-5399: 1.02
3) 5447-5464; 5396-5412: 1.07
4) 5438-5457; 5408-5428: 0.99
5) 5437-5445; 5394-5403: 1.04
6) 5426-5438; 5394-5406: 1.06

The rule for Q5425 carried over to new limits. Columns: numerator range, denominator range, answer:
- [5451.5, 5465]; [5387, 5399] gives 0.96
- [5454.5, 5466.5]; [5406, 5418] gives 1.00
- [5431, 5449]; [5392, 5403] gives 1.00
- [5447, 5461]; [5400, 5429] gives 1.01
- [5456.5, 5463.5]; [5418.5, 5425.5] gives 1.02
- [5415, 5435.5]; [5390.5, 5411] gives 1.04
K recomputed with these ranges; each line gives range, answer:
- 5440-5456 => 11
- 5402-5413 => 10.9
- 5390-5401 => 11.4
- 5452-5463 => 11.8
